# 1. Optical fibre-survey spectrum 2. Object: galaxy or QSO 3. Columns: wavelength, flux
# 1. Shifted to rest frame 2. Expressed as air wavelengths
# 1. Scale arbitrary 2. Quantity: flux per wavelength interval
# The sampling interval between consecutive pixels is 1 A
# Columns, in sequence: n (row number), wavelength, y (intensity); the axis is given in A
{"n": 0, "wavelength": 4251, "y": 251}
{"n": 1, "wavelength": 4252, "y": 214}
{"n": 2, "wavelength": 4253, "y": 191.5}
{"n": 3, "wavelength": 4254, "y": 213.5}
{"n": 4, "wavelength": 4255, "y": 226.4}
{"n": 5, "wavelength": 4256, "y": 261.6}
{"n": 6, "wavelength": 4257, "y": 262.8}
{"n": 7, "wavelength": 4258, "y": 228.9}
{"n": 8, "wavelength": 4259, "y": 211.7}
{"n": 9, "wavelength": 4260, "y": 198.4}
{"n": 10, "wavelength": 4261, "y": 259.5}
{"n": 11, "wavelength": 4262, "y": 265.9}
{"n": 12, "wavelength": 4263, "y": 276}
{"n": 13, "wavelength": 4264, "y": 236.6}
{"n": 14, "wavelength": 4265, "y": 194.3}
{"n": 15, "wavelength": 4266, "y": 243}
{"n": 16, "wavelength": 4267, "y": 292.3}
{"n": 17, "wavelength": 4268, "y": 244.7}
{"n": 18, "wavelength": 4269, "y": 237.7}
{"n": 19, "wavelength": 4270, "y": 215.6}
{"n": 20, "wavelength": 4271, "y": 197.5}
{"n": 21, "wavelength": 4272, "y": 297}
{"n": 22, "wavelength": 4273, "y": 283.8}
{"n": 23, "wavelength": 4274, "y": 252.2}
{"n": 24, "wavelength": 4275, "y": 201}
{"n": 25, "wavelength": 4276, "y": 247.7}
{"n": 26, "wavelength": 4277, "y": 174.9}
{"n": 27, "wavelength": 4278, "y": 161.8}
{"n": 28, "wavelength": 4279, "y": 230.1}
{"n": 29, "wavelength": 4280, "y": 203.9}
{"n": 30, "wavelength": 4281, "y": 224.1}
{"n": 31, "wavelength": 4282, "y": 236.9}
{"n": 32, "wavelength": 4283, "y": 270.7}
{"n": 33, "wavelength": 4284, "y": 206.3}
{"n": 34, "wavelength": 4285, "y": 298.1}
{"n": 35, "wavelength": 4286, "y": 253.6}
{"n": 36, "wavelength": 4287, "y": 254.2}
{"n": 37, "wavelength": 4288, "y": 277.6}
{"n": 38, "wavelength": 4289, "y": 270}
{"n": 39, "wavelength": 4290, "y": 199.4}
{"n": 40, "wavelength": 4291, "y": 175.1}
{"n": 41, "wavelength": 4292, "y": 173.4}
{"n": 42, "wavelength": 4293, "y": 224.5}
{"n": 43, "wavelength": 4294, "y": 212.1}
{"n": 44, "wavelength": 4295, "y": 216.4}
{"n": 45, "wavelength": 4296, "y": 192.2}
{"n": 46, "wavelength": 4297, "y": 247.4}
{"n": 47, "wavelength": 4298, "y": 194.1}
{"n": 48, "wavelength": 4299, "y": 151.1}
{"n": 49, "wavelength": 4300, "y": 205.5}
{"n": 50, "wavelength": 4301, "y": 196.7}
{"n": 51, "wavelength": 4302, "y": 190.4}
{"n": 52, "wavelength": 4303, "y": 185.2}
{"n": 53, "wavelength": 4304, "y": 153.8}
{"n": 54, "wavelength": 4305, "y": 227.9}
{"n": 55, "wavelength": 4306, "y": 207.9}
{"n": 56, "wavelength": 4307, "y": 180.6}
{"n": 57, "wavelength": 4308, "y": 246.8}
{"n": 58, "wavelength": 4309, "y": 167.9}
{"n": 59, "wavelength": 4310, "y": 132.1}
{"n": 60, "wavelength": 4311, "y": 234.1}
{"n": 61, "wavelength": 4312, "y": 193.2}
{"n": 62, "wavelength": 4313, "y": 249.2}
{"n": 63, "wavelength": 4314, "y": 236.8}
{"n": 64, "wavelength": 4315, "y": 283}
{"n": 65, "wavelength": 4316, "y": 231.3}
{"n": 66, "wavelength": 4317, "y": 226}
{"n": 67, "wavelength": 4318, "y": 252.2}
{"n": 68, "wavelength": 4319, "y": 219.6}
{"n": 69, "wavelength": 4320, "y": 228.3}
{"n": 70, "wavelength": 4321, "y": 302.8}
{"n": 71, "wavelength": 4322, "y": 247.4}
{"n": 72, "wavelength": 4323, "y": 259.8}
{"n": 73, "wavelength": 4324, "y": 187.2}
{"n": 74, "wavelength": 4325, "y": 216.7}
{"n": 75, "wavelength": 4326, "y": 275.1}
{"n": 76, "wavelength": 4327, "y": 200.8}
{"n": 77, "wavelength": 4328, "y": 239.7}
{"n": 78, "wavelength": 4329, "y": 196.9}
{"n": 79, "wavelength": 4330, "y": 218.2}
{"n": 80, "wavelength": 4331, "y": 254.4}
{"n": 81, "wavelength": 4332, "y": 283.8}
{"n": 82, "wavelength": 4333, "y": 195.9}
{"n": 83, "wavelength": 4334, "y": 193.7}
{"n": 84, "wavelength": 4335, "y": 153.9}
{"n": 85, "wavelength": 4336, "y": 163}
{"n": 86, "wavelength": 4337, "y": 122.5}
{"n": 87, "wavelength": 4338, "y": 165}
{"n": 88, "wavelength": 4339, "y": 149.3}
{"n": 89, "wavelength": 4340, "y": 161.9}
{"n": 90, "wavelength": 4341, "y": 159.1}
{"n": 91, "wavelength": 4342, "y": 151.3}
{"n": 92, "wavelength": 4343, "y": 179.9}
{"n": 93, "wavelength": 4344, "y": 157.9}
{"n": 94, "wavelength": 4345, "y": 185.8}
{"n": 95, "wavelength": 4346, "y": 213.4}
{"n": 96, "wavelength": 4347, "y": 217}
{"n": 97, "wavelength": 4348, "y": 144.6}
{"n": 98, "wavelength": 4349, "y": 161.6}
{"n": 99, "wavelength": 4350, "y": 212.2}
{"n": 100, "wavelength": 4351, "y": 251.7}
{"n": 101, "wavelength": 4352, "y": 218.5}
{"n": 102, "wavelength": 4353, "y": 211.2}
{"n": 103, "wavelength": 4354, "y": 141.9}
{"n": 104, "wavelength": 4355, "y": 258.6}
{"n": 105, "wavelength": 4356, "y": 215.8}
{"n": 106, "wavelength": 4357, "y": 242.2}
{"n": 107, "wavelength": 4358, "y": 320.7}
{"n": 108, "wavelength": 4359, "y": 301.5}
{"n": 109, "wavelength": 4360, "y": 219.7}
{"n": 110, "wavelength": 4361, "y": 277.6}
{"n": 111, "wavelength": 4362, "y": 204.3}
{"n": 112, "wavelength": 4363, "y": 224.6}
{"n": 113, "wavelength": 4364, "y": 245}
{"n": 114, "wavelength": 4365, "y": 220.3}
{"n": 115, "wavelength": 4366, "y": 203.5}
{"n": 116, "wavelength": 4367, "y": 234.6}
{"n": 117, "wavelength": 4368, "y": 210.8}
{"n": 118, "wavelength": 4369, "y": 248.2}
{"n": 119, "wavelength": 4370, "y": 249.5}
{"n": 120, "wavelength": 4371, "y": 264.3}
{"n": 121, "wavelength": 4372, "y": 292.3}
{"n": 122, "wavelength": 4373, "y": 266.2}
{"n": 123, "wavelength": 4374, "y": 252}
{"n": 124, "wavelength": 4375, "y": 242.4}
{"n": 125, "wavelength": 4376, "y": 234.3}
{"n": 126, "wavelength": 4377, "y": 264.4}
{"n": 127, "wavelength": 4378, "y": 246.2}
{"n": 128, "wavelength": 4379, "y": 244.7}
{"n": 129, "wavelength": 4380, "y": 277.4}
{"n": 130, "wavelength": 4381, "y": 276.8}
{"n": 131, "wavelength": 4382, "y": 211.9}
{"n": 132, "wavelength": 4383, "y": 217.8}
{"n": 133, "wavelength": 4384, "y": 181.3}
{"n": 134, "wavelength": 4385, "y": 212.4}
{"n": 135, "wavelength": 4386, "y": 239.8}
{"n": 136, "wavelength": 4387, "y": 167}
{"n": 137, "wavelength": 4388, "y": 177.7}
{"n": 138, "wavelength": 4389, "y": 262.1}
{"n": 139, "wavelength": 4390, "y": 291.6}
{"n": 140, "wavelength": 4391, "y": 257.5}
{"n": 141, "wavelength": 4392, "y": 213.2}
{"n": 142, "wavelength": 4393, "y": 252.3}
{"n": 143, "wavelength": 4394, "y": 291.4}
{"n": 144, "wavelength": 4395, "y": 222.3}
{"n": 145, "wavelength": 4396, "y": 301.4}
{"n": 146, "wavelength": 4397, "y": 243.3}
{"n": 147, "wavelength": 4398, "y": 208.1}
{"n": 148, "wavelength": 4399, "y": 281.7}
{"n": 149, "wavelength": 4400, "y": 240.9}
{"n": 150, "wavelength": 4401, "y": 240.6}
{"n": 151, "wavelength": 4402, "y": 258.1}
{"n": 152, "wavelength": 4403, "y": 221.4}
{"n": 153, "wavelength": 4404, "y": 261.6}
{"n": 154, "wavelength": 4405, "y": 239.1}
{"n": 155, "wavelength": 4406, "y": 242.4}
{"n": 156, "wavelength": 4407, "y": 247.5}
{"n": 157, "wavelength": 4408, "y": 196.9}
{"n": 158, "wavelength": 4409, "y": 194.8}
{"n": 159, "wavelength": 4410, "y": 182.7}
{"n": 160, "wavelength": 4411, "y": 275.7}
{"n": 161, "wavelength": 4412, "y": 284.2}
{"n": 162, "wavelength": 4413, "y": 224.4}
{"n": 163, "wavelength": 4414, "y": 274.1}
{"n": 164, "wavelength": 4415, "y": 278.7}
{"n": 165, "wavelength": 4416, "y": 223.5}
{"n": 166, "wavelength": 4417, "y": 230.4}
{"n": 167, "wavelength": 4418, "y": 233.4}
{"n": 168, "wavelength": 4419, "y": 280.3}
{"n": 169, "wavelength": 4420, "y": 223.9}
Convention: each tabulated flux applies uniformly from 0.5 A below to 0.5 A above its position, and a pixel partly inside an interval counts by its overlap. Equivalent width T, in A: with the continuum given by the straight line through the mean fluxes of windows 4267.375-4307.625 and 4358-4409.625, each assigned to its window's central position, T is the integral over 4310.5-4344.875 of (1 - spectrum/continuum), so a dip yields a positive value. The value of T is 2.6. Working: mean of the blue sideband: 220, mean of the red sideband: 241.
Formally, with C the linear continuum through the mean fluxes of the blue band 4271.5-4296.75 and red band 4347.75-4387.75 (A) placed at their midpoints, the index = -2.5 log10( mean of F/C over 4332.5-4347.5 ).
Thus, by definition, 0.329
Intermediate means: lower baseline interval 230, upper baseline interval 233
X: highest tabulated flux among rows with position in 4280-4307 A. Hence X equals 298.1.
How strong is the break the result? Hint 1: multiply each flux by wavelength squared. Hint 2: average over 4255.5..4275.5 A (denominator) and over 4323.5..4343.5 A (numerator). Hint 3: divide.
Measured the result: 0.82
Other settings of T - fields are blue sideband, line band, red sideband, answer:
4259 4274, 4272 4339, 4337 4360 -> 1.7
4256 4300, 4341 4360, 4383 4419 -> 2.1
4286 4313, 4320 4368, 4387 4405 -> 2.6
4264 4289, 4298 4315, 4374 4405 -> 2.8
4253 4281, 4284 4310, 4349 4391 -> 2.6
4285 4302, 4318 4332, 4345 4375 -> -0.8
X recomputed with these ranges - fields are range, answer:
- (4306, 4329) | 302.8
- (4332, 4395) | 320.7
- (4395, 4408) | 301.4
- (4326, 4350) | 283.8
